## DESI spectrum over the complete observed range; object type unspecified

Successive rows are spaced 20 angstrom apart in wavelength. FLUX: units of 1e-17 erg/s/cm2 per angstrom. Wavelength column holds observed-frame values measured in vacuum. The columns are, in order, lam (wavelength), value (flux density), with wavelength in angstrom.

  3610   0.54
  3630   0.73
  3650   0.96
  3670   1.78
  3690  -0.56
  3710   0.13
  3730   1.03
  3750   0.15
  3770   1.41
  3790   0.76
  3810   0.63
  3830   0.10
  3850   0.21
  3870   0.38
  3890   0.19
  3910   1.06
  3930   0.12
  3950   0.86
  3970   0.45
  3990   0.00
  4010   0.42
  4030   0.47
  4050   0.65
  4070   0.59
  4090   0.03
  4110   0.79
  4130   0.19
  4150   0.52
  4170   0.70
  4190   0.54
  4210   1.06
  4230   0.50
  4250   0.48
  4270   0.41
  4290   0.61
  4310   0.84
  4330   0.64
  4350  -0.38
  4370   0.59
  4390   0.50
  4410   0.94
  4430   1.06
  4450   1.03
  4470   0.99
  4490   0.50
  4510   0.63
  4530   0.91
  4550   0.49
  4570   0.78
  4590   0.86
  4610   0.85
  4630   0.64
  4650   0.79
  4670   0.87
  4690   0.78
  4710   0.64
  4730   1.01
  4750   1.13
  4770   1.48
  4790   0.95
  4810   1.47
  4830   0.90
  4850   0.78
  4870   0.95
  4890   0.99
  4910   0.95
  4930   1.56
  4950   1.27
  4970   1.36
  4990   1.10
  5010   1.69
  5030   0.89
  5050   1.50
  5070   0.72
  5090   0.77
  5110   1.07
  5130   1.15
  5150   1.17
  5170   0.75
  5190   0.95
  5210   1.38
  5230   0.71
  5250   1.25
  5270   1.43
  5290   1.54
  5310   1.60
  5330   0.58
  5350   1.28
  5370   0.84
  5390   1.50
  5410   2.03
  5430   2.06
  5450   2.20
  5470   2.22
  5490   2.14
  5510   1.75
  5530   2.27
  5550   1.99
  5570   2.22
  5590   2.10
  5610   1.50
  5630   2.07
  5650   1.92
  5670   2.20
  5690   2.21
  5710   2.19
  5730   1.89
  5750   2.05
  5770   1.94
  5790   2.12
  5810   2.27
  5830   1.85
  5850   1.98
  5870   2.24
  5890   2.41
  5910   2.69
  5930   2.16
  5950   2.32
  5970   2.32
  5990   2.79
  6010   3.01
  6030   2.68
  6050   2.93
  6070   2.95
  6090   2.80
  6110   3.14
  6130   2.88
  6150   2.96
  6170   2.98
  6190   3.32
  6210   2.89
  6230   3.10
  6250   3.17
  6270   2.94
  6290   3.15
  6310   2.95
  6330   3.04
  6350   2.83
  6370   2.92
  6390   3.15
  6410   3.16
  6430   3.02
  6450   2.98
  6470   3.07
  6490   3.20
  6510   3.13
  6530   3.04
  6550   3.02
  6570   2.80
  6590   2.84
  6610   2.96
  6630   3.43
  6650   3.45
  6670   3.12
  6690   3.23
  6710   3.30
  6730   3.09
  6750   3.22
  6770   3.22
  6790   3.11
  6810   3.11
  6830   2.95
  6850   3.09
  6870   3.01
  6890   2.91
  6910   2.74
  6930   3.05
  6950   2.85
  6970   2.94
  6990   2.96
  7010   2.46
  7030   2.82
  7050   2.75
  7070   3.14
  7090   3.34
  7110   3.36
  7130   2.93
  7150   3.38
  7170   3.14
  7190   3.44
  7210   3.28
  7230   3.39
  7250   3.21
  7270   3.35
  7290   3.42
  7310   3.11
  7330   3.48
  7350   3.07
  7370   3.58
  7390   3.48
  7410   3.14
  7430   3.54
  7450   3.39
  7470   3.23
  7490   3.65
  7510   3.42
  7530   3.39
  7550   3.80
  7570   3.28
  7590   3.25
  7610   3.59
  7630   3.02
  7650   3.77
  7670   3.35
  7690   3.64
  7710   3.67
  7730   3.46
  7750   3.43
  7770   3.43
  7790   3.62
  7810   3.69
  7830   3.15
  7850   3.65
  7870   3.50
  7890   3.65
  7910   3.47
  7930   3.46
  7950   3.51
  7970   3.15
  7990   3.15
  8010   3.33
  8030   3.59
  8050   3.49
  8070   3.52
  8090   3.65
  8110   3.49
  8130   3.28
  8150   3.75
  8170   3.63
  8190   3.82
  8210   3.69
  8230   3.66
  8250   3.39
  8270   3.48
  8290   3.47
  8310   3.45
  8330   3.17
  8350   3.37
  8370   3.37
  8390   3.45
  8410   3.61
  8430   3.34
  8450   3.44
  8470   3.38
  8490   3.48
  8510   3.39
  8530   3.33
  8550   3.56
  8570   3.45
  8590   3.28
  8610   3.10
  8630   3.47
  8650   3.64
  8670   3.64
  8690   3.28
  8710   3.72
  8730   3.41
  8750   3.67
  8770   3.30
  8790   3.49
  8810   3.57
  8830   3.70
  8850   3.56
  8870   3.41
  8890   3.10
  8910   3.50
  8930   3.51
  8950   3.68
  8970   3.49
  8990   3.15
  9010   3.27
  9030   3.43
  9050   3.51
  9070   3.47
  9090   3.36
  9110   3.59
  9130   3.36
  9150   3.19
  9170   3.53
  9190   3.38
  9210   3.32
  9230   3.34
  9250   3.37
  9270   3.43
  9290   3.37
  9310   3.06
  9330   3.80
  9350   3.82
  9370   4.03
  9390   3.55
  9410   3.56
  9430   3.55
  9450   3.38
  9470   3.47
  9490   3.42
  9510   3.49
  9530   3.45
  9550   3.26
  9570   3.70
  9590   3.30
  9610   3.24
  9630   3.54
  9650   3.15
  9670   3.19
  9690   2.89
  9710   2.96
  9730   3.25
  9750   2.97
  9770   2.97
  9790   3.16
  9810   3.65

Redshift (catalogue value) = 0.35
